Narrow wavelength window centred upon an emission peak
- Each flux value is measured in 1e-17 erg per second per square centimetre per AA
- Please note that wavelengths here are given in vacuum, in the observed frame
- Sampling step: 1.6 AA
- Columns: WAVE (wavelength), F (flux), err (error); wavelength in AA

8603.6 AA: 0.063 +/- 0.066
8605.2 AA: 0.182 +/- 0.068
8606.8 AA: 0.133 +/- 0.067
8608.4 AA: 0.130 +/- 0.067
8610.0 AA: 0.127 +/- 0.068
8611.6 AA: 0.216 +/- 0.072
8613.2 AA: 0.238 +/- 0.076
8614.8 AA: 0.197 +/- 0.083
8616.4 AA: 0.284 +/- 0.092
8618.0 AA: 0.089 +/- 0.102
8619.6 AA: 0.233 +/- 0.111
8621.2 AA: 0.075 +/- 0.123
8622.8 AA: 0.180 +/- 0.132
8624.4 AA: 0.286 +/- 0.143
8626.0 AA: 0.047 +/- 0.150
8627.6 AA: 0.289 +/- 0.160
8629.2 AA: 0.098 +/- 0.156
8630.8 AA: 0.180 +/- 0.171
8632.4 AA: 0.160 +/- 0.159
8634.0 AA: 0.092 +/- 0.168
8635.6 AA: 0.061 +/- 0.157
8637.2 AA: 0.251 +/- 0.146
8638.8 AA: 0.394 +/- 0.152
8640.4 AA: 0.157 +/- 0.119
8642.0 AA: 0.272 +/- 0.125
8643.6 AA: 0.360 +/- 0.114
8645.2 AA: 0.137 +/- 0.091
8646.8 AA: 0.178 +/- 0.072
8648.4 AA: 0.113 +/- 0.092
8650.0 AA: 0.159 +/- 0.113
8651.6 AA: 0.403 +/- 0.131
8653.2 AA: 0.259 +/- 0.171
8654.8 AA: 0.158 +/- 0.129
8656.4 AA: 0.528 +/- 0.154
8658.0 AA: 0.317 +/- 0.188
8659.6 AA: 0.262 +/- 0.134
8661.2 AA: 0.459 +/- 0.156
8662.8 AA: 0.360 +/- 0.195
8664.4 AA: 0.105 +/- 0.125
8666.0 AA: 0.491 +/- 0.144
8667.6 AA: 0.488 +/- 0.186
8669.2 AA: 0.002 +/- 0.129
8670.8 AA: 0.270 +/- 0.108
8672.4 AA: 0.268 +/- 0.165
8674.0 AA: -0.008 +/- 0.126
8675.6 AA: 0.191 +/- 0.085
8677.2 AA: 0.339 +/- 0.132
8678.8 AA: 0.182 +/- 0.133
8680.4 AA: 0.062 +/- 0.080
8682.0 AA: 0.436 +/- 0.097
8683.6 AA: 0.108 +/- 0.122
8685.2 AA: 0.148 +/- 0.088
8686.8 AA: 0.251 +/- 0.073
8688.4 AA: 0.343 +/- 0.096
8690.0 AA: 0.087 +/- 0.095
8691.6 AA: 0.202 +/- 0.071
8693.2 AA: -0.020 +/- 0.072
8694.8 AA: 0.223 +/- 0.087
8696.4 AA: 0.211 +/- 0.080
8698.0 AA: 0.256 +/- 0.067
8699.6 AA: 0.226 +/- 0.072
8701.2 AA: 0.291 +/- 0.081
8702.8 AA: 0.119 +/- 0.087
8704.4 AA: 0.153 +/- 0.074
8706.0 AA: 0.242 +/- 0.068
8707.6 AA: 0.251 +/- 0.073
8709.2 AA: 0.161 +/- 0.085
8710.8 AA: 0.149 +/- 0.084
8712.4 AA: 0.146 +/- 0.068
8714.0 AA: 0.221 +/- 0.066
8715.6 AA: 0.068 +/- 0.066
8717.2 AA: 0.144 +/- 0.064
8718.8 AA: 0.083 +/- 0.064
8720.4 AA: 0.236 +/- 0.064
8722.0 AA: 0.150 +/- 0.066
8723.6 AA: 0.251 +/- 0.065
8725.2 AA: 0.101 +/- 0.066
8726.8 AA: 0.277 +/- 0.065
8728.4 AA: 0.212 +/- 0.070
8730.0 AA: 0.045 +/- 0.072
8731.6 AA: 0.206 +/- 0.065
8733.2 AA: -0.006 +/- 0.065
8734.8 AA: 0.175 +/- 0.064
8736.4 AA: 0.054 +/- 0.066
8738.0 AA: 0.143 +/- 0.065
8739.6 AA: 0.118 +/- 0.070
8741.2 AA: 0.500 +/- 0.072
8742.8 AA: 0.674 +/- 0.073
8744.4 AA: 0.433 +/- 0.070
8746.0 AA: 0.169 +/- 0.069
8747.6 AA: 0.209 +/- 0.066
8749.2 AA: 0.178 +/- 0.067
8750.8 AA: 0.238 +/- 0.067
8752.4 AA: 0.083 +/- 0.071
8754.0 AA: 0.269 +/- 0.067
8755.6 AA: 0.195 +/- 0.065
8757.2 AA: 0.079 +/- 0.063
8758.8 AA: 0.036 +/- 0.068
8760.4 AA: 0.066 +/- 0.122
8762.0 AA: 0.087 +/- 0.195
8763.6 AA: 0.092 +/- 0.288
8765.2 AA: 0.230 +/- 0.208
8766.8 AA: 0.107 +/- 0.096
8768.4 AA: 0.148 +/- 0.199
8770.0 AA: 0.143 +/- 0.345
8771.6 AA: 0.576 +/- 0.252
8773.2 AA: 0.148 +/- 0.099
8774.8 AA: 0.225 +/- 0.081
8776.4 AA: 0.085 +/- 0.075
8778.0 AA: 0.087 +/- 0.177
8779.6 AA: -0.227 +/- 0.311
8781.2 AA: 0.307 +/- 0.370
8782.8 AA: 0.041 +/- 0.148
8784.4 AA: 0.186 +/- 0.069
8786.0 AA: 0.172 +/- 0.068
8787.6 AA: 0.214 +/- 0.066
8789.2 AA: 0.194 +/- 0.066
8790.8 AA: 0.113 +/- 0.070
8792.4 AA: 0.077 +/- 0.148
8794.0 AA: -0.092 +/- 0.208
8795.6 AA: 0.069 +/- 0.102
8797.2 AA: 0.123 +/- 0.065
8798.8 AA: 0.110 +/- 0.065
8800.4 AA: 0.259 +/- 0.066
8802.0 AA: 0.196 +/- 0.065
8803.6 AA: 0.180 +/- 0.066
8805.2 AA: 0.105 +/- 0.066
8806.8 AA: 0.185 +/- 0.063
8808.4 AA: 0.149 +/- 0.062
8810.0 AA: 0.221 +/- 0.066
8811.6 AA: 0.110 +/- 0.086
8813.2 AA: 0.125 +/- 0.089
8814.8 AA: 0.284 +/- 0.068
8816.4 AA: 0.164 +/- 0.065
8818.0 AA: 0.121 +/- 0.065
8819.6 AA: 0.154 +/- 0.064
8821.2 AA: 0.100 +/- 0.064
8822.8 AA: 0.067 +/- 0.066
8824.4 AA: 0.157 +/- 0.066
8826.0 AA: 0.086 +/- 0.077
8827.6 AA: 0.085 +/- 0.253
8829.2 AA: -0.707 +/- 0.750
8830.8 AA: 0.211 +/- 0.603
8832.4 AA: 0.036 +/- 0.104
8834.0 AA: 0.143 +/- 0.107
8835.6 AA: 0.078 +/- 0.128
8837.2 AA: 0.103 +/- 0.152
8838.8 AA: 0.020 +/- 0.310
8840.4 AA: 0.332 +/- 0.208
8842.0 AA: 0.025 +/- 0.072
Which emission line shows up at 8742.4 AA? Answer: Hgamma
